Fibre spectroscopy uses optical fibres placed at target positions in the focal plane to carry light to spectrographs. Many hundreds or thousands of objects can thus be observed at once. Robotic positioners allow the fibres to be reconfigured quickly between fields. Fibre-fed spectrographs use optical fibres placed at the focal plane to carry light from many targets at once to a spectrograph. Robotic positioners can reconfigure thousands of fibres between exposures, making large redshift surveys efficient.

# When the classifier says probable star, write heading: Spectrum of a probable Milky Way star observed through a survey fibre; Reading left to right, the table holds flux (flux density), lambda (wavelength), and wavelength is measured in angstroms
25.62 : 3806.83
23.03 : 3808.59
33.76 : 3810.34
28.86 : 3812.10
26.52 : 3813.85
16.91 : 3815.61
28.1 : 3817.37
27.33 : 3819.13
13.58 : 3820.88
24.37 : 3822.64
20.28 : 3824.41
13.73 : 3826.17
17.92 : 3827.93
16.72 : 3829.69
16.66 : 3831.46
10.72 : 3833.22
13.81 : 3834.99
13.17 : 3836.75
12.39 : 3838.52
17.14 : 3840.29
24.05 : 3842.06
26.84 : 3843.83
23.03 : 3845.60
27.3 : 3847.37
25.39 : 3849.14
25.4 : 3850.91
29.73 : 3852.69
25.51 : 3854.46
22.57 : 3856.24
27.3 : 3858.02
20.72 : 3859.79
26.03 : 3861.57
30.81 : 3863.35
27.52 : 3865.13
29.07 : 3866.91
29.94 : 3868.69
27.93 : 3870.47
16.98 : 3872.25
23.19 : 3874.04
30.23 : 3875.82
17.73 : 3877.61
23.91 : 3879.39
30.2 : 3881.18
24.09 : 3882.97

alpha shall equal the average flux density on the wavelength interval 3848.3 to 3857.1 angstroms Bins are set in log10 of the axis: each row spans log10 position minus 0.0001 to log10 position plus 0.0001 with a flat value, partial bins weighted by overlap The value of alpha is 25.7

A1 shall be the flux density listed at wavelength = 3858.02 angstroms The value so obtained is 27.3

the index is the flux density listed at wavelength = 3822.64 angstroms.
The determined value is 24.37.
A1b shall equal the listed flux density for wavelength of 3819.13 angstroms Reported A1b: 27.33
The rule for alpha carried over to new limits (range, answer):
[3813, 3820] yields 24.7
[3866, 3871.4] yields 28.9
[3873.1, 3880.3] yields 23.7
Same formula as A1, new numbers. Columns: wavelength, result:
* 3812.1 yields 28.86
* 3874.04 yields 23.19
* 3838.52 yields 12.39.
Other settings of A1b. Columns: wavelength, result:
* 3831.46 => 16.66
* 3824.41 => 20.28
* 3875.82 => 30.23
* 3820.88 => 13.58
